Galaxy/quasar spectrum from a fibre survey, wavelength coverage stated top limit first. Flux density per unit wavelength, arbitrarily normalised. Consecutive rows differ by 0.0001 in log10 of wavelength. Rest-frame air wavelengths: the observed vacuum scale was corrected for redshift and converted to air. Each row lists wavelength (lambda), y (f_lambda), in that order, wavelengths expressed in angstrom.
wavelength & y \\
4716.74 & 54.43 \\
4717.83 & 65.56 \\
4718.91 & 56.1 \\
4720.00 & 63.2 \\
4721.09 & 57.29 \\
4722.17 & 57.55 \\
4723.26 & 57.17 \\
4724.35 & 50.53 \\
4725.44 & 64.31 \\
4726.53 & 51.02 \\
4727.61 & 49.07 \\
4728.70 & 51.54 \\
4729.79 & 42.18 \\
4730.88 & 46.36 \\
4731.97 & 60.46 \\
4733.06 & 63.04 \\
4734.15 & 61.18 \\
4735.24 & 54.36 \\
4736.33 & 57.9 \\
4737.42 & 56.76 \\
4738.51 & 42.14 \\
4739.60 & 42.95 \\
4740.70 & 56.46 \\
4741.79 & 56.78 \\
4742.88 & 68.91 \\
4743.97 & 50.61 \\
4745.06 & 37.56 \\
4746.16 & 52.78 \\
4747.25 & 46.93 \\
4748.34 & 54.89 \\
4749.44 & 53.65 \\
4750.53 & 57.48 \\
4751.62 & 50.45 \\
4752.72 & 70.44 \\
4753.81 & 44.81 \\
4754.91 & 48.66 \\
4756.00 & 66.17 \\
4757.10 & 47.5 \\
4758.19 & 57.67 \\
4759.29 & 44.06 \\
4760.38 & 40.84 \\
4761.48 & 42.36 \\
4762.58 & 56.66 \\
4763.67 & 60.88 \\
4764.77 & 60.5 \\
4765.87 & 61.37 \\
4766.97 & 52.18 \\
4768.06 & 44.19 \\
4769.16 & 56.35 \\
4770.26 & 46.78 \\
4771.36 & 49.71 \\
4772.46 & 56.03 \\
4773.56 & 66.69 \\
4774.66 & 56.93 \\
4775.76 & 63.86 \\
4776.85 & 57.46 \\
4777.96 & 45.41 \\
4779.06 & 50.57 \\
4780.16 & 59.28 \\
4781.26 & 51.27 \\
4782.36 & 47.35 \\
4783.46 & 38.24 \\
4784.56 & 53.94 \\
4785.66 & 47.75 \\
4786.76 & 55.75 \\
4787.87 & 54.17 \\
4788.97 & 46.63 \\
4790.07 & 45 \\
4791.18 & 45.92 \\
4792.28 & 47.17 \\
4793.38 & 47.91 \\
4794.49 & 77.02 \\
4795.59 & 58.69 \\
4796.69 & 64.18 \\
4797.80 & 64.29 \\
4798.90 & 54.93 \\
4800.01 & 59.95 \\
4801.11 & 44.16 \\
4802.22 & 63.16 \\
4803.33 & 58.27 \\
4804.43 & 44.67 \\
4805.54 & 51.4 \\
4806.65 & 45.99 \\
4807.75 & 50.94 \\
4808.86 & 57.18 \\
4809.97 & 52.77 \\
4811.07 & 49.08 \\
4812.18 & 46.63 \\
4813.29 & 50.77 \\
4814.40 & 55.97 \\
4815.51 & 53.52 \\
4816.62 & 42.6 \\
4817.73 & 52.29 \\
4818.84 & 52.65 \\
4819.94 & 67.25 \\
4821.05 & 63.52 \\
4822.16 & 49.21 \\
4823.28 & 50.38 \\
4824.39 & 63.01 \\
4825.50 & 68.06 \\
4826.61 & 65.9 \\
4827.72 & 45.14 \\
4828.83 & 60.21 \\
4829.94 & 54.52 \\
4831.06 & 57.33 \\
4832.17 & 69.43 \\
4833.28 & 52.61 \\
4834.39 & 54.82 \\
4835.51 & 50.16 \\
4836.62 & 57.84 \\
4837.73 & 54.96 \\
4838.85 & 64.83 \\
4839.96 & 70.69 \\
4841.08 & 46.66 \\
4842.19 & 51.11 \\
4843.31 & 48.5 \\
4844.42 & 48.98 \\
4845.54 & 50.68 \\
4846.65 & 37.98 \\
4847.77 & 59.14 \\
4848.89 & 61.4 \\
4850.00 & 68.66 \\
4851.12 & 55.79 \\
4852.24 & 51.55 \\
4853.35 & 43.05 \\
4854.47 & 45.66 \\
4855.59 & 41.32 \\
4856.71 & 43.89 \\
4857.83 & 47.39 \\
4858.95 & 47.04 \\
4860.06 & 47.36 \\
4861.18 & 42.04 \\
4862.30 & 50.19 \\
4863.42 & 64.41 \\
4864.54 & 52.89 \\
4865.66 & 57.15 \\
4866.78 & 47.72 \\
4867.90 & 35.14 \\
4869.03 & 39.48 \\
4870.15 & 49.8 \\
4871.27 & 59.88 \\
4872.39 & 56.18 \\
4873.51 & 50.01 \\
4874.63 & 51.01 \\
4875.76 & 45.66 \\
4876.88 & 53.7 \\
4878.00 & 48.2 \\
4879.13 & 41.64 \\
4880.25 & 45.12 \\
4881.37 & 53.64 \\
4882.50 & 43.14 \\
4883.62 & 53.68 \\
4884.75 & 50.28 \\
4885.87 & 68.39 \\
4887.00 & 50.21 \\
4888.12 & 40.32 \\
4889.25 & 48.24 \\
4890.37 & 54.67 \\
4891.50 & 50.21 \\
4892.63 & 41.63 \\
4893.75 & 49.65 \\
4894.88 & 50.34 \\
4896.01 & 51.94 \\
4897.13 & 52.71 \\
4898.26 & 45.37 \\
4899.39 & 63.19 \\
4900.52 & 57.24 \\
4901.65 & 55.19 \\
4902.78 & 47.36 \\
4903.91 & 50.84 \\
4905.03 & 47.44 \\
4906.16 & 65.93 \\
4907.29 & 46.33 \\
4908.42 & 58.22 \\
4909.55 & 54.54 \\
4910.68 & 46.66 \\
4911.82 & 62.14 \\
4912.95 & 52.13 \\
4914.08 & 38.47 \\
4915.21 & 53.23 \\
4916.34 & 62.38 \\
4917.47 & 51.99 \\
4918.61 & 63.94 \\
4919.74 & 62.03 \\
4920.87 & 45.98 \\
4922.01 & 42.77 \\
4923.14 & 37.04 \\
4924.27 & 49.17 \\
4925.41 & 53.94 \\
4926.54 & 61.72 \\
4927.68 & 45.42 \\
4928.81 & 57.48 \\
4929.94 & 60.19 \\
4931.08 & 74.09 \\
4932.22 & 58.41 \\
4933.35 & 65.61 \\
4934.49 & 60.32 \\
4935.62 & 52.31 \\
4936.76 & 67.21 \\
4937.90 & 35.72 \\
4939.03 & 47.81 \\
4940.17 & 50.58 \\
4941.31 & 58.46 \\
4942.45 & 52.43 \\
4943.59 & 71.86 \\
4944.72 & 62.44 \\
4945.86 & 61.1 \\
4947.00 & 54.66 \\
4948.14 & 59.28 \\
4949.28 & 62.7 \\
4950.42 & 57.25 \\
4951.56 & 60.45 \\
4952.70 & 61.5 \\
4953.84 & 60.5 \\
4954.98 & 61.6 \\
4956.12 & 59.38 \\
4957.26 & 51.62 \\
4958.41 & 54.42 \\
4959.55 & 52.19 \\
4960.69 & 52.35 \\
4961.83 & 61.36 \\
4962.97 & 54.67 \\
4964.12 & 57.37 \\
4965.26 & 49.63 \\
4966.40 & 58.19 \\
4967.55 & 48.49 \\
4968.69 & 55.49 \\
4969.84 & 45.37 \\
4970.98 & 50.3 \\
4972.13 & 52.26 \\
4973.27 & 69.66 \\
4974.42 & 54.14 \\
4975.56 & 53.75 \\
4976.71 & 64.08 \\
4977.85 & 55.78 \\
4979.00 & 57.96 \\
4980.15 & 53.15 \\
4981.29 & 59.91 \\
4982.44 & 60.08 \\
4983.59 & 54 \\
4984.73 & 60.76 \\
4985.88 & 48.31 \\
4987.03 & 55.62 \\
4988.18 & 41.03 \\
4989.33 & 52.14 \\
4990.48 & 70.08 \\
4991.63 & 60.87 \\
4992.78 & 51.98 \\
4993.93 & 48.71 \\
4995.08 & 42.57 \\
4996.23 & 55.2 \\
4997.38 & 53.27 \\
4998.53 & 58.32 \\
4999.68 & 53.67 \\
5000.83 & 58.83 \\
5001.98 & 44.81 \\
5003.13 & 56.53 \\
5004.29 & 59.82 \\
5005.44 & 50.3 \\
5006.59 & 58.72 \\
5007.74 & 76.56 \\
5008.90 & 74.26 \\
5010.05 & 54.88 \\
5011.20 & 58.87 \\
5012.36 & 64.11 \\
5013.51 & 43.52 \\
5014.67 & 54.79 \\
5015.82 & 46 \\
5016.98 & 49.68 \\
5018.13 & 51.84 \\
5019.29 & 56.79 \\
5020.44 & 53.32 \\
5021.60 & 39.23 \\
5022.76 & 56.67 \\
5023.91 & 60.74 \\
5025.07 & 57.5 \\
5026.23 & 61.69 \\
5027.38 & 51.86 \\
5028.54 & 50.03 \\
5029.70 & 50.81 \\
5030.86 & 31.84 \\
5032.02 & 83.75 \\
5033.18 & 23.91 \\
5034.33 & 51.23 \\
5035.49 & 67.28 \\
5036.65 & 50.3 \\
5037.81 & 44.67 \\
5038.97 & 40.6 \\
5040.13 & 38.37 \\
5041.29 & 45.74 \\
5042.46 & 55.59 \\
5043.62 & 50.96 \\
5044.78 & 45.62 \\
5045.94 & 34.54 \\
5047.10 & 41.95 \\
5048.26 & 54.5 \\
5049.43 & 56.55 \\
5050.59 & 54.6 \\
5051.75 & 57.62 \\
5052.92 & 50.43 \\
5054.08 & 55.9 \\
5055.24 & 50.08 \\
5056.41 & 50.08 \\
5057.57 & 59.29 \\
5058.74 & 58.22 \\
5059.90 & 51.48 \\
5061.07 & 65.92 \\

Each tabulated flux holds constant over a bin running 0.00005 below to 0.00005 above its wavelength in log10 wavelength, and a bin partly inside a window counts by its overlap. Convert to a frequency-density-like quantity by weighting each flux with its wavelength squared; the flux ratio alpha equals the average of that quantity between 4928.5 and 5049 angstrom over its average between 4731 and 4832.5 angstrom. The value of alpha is 1.1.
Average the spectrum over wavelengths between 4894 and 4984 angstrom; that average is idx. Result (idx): 55.4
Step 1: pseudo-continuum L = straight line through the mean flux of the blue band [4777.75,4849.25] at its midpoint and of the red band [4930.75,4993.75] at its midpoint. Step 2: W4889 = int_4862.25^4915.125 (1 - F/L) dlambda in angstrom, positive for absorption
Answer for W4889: 4.12 angstrom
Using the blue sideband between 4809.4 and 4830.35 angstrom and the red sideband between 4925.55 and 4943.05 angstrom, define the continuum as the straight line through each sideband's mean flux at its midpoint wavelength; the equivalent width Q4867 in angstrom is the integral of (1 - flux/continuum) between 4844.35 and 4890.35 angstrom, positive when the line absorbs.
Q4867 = 4.60 angstrom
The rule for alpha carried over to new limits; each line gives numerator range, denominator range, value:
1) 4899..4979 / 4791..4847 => 1.06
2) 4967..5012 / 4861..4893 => 1.17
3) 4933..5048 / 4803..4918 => 1.10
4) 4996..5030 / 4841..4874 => 1.18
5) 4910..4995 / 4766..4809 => 1.11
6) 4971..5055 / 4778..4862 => 1.09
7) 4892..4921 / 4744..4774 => 1.07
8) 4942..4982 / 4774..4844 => 1.11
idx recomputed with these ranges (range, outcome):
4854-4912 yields 50.4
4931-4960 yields 58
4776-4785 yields 50.9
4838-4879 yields 50.9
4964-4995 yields 54.9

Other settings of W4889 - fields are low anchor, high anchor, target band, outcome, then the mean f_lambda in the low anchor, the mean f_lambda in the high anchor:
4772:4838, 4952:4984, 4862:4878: 1.2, 54.6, 56.1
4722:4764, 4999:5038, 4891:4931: 0.9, 53.1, 54.5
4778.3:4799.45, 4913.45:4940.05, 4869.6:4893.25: 1.6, 53.1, 54.2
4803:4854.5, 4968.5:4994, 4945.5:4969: -0.6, 54.4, 55.6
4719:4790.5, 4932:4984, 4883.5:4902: 1.2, 53.3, 56.7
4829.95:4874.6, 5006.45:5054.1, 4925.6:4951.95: -2.9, 52.2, 52.5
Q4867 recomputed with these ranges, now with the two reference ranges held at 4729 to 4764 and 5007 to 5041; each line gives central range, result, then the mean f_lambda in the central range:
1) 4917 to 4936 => -0.85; 55.5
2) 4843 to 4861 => 1.11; 49.8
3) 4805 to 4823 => 0.13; 52.6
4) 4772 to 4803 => -0.89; 54.4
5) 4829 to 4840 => -1.08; 58.2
